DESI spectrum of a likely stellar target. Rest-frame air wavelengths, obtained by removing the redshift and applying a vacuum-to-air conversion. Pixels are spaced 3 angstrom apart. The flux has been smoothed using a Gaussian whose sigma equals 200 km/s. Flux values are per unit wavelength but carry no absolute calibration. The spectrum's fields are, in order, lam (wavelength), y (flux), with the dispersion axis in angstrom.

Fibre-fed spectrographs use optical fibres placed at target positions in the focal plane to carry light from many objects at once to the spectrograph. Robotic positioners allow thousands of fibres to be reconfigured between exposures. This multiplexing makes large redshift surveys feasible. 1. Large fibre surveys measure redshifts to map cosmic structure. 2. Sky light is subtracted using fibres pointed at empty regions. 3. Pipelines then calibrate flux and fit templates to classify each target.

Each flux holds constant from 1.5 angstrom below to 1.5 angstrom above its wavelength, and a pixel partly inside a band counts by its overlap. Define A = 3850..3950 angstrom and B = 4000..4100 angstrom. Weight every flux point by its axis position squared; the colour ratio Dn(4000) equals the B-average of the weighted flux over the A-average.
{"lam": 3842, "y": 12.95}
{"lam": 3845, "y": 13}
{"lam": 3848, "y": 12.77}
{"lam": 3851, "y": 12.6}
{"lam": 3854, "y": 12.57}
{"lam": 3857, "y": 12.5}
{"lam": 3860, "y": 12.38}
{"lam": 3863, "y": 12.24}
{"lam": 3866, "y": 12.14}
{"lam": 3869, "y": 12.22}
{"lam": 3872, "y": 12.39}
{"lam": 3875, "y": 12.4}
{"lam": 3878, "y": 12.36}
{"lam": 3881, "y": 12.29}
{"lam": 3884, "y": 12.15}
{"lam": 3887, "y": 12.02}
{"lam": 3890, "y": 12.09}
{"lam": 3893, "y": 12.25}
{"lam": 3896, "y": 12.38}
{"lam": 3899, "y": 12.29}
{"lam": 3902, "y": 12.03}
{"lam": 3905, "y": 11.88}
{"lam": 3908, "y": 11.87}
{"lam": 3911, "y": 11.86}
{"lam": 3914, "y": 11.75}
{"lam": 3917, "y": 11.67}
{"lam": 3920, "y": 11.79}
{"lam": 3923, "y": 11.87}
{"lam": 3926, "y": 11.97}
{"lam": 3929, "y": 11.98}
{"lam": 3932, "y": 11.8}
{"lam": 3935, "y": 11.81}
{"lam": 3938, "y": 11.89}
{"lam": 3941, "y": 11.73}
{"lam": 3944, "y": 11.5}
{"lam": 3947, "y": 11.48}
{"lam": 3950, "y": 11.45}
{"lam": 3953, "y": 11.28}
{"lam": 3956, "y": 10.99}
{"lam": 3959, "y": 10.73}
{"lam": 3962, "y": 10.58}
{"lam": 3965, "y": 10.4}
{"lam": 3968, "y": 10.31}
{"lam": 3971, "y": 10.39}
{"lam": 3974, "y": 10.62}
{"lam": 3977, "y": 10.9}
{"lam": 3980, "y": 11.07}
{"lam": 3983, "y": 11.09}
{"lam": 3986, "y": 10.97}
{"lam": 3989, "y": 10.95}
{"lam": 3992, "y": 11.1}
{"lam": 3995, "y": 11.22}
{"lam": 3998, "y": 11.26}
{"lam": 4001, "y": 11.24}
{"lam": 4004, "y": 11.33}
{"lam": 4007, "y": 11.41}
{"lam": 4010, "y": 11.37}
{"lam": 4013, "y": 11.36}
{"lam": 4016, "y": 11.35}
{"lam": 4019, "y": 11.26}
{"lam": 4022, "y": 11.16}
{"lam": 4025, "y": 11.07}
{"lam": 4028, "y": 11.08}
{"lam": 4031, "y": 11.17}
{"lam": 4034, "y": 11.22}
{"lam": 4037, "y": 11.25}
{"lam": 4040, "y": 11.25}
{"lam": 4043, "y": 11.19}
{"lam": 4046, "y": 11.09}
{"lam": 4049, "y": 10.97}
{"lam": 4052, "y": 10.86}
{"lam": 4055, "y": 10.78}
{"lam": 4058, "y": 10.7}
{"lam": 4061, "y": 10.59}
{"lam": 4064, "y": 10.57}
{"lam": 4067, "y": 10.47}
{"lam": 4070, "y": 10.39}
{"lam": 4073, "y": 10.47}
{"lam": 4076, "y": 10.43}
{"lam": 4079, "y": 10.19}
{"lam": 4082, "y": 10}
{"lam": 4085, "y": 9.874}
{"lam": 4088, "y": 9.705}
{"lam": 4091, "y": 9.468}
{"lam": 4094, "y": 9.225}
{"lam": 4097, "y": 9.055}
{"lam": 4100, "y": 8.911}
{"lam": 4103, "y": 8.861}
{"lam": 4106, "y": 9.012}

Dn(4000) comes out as 1.0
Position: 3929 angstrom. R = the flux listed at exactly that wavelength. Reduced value 11.98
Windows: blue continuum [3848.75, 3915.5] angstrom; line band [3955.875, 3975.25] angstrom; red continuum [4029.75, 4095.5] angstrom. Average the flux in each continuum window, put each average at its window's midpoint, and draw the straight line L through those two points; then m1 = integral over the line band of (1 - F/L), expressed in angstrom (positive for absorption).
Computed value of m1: 1.5 angstrom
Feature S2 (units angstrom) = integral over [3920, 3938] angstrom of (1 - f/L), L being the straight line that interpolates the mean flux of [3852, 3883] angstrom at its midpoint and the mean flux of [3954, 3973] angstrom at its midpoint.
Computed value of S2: -1.1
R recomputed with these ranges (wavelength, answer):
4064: 10.57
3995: 11.22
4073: 10.47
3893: 12.25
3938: 11.89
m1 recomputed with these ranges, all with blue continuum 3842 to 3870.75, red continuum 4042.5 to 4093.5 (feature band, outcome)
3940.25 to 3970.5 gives 1.39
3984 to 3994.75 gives 0.15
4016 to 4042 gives -0.94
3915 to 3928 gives 0.04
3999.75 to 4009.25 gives -0.25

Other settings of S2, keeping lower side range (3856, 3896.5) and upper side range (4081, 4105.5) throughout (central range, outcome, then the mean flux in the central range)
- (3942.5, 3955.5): -0.1 angstrom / 11.4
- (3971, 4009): -1.2 angstrom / 11.1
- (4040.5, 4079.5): -3.5 angstrom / 10.7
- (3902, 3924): -0.1 angstrom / 11.8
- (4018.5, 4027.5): -0.7 angstrom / 11.1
